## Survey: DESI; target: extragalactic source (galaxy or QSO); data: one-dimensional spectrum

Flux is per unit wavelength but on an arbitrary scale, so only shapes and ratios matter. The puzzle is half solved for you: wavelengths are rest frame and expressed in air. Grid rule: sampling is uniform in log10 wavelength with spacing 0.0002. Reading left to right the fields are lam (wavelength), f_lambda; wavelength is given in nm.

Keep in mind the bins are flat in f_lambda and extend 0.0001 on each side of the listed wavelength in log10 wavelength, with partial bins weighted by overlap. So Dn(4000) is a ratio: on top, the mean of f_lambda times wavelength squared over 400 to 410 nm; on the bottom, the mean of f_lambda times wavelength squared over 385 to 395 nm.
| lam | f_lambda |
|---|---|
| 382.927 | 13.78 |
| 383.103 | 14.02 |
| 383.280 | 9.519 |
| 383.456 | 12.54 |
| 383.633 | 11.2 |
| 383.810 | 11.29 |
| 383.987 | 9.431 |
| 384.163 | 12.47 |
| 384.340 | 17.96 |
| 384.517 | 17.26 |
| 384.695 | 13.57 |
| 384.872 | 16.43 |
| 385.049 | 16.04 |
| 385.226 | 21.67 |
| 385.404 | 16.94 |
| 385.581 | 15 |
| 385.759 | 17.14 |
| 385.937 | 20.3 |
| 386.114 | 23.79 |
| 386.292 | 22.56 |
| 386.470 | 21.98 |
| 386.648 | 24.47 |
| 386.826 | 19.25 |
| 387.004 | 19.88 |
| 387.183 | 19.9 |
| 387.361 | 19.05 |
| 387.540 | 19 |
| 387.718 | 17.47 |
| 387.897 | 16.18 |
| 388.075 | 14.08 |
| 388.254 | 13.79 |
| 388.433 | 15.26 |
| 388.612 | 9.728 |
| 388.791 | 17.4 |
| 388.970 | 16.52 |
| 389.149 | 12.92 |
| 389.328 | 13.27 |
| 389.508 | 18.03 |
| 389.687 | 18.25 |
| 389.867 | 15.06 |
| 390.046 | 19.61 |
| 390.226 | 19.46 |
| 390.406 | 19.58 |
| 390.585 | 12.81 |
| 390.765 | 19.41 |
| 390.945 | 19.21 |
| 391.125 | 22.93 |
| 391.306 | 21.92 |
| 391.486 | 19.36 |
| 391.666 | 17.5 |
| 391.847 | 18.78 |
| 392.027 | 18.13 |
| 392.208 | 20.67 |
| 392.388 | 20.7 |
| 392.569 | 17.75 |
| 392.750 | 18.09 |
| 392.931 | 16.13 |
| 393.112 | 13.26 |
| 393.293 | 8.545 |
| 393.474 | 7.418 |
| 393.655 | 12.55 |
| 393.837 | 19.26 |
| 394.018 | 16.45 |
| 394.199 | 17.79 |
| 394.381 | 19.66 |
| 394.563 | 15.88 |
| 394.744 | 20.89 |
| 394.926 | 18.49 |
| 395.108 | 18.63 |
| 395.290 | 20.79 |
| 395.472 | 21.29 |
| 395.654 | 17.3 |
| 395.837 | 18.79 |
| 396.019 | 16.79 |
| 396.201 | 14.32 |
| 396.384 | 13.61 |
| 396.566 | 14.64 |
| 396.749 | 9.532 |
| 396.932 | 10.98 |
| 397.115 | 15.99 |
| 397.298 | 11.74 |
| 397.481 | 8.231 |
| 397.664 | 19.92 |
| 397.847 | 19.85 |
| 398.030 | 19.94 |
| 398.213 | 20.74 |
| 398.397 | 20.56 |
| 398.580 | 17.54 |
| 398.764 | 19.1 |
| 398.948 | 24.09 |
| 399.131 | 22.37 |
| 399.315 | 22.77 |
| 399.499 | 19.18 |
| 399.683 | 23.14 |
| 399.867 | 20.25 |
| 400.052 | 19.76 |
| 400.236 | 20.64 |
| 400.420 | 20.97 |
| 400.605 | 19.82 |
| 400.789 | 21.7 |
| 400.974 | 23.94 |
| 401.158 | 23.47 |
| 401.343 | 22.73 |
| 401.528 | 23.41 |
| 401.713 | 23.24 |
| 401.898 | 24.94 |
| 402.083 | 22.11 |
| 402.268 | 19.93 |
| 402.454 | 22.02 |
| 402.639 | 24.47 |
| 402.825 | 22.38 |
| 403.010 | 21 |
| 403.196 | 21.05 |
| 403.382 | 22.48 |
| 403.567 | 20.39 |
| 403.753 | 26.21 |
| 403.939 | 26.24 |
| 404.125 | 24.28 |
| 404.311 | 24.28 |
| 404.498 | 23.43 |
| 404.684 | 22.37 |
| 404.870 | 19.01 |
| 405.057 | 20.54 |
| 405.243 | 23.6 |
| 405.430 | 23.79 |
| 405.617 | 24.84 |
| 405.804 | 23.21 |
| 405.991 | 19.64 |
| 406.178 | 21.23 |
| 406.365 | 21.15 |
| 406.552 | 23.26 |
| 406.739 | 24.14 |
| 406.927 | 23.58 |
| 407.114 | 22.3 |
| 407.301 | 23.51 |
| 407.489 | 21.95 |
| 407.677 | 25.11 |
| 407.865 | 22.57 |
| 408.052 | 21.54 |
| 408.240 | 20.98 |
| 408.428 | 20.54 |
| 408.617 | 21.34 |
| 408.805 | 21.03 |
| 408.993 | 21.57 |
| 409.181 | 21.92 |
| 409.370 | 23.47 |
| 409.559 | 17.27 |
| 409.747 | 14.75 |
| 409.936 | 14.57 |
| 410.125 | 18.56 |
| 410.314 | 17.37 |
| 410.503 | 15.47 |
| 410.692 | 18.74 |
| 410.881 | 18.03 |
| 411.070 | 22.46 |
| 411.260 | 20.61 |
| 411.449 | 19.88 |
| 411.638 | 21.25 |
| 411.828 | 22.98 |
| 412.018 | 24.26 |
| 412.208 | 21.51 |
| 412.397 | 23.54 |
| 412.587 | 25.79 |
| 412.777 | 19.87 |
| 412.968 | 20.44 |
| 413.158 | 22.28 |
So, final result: 1.3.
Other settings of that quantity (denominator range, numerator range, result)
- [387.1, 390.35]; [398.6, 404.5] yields 1.45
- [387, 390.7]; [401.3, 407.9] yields 1.50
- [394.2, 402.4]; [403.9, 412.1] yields 1.17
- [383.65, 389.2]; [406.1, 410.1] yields 1.39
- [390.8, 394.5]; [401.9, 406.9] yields 1.39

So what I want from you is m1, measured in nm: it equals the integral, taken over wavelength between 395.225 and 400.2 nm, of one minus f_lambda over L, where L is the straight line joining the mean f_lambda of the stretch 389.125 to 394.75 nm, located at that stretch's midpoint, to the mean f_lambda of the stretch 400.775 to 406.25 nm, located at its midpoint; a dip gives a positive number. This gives 0.52 nm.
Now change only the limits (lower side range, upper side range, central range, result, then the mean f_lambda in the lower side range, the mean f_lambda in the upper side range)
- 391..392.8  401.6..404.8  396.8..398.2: 0.39 nm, 19.6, 23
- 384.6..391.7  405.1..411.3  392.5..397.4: 0.82 nm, 17.9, 21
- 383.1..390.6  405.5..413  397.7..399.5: -0.16 nm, 16.6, 21.2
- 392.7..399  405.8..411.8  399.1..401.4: -0.47 nm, 16.5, 20.7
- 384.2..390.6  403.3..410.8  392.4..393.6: 0.30 nm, 17.6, 21.5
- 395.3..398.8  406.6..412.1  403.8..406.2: -0.46 nm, 16.4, 20.8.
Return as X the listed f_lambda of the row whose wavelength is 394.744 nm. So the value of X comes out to 20.89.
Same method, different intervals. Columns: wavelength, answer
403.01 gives 21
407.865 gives 22.57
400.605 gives 19.82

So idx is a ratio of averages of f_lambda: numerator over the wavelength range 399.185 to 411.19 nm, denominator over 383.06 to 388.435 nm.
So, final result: 1.29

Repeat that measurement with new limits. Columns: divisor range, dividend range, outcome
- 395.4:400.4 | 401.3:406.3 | 1.27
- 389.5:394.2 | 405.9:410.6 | 1.20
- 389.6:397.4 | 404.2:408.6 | 1.32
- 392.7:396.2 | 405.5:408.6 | 1.35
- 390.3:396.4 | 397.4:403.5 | 1.21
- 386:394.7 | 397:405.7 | 1.22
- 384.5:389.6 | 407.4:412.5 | 1.17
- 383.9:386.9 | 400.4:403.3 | 1.24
